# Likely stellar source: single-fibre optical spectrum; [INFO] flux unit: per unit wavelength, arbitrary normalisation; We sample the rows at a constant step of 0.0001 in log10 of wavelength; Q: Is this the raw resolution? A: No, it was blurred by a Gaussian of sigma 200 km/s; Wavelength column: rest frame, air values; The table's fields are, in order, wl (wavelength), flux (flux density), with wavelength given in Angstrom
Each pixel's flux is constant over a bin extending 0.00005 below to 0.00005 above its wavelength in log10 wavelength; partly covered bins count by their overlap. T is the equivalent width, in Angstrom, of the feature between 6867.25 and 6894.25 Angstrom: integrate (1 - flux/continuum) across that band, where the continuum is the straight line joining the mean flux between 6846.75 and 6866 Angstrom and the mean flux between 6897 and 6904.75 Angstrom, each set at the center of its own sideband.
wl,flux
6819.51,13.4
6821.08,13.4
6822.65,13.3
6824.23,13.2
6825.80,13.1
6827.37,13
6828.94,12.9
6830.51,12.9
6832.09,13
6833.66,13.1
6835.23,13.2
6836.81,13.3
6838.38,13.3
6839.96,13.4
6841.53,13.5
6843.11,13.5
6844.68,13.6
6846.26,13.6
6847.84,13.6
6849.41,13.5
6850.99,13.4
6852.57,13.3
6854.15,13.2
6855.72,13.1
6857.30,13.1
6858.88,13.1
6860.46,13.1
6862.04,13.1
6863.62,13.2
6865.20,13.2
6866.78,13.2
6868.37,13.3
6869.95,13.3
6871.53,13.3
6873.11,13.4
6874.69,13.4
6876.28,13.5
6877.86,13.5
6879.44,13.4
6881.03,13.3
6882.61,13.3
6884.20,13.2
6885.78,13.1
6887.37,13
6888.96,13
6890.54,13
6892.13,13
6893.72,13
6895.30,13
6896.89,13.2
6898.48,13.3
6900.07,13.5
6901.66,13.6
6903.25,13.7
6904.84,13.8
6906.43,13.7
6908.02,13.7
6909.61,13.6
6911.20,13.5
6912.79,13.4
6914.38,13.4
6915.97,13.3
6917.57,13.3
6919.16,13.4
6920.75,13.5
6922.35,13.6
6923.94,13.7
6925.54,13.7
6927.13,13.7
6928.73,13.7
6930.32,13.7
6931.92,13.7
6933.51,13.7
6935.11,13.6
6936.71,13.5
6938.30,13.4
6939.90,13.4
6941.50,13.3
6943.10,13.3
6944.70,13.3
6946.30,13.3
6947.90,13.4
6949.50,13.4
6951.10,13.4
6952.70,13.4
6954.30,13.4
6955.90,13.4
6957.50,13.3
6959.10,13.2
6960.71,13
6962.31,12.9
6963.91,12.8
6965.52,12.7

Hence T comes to 0.31 Angstrom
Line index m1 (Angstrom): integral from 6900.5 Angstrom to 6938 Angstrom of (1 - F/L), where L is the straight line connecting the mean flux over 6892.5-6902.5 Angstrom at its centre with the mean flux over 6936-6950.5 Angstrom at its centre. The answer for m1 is -0.8 Angstrom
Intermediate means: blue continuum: 13.3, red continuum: 13.4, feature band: 13.6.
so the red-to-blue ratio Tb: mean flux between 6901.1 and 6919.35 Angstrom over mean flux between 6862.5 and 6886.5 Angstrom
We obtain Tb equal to 1.02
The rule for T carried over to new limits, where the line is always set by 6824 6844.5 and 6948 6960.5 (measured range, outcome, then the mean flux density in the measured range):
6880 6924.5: -0.3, 13.4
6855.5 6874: 0.0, 13.2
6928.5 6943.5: -0.2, 13.5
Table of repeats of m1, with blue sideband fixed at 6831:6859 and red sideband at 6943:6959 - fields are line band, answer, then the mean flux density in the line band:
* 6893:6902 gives 0.06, 13.3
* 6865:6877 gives 0.00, 13.3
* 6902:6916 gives -0.25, 13.6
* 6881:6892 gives 0.19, 13.1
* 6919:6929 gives -0.20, 13.6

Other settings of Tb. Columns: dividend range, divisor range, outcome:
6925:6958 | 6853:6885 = 1.02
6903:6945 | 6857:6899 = 1.03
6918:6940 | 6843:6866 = 1.02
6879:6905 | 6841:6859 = 0.99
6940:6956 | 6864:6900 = 1.01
